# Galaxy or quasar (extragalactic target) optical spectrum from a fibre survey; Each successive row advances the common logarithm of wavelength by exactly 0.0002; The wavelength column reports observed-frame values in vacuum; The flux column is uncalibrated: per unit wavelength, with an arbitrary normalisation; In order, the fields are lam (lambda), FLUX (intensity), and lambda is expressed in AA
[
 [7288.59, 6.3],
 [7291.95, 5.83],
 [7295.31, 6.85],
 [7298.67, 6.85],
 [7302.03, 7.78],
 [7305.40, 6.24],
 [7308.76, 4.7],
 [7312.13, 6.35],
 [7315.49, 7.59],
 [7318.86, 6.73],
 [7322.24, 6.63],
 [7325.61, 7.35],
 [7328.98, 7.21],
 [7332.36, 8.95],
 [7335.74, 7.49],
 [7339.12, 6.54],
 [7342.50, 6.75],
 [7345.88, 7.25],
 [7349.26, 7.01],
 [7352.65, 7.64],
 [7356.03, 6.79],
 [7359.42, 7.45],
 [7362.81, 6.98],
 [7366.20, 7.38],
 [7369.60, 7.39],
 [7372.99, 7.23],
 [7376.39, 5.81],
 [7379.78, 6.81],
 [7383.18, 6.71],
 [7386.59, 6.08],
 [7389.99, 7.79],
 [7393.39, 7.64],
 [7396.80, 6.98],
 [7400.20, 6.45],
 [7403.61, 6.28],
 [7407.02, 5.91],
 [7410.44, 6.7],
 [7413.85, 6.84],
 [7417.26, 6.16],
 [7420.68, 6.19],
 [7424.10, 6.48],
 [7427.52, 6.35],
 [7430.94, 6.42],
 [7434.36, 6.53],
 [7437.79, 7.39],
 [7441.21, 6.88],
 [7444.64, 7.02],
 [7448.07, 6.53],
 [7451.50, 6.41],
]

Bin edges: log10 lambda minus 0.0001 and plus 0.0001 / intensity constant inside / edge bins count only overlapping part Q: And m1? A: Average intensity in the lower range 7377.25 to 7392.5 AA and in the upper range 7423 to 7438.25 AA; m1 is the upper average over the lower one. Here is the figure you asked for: 0.96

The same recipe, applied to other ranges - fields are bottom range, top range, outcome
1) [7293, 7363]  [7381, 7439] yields 0.95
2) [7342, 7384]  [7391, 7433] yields 0.93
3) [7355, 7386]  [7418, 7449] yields 0.96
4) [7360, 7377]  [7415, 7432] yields 0.90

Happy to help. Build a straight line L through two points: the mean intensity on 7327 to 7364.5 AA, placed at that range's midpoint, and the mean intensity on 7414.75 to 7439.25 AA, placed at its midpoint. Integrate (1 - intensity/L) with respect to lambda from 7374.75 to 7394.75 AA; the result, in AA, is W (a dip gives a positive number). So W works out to 0.31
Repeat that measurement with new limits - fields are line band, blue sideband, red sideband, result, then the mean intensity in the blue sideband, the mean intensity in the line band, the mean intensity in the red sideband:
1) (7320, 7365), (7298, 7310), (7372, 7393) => -4.3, 6.42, 7.23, 6.78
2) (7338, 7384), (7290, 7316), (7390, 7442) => -3.0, 6.47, 6.99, 6.65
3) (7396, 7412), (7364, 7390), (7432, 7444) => 1.0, 6.84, 6.43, 6.91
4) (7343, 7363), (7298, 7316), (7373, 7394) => -1.5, 6.51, 7.18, 6.8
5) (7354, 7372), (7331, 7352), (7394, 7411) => -0.4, 7.32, 7.21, 6.52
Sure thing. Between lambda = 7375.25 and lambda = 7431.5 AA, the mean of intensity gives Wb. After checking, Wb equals 6.58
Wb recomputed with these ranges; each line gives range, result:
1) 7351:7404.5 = 6.97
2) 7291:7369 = 6.99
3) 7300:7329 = 6.71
